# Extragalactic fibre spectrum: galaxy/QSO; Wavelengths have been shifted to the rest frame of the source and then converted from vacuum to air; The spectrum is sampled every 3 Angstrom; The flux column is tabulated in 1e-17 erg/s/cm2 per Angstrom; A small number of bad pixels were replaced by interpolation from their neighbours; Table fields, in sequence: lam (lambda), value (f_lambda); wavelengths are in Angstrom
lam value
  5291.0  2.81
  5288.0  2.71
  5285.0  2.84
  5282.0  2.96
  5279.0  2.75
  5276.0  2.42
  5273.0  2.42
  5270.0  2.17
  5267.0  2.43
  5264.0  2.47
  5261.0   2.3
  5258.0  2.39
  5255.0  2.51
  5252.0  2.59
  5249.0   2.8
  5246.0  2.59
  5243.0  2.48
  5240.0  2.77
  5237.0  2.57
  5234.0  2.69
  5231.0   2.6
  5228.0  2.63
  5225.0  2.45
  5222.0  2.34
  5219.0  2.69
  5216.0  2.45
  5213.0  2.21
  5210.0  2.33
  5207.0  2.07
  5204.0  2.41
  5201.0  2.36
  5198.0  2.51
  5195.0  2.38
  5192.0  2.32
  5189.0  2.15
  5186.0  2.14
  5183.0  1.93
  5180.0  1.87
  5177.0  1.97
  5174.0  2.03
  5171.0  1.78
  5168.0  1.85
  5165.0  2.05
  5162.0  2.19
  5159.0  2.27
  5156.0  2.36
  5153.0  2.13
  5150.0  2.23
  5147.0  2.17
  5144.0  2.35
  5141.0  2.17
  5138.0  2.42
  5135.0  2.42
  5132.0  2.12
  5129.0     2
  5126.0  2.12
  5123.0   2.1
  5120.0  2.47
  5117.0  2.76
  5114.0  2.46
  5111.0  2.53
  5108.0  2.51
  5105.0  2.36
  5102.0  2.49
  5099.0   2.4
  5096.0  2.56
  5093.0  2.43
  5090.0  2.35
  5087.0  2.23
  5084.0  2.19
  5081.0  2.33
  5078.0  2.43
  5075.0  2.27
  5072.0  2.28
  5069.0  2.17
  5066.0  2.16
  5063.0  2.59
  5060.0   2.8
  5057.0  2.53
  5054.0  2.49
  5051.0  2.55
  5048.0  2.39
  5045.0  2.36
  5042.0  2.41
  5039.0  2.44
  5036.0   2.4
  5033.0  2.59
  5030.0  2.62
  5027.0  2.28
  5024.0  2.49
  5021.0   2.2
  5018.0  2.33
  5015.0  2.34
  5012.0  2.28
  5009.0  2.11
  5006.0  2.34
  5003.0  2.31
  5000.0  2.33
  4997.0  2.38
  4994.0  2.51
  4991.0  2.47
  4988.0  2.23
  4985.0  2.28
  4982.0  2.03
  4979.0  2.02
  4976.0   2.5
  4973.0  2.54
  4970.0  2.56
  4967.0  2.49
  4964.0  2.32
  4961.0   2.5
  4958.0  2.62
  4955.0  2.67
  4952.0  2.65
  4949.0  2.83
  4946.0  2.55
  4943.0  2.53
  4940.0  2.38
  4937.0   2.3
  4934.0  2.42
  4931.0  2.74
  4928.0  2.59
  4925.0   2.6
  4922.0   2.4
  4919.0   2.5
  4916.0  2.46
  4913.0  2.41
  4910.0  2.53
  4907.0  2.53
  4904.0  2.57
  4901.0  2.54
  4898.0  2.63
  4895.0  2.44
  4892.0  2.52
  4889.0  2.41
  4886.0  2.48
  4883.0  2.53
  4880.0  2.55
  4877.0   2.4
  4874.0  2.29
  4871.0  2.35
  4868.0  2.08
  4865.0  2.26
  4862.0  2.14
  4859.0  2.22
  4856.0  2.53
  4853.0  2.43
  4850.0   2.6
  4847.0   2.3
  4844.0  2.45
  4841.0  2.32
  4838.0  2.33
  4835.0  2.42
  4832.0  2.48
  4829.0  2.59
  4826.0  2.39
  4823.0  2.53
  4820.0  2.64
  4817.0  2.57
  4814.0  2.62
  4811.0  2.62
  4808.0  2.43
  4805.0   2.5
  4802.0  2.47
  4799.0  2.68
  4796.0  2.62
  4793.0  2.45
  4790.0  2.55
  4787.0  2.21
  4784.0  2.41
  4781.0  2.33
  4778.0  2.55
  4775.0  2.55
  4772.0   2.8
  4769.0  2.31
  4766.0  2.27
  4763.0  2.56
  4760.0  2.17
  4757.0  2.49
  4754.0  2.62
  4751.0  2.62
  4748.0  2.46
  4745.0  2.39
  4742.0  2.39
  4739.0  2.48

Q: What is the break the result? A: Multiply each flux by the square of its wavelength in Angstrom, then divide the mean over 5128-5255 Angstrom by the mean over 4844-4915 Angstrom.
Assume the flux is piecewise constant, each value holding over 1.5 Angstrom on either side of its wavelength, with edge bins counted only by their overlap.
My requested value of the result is 1.08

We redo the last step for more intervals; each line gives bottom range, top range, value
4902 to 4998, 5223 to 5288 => 1.17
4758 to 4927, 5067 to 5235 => 1.06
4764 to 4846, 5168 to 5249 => 1.11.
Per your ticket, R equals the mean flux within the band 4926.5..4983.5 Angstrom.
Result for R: 2.49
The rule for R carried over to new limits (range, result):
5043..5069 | 2.46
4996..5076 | 2.39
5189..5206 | 2.36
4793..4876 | 2.44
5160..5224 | 2.19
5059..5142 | 2.36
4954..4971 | 2.52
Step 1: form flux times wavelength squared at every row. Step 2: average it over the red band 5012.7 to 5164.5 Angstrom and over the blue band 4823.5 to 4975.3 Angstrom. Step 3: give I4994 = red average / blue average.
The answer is 1.03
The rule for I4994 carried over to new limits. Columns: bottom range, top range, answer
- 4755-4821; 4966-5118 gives 1.07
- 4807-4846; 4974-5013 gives 0.99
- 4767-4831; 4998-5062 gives 1.05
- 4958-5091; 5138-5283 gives 1.06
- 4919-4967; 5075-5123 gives 1.01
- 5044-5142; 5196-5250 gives 1.10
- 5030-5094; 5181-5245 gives 1.06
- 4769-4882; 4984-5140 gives 1.07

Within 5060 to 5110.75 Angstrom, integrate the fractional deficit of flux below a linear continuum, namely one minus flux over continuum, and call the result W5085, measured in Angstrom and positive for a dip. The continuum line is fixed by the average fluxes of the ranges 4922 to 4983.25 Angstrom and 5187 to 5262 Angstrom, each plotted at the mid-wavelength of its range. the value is 2.1 Angstrom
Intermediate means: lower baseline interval 2.49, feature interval 2.38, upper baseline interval 2.46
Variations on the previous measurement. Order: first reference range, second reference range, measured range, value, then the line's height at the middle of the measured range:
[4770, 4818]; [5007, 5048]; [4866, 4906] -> 0.29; 2.46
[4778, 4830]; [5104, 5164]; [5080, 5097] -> -0.08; 2.33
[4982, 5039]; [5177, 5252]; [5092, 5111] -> -0.72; 2.37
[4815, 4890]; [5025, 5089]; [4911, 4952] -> -1.89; 2.41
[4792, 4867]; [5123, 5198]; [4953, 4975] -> -1.85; 2.33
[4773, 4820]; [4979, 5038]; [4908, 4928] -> -0.68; 2.41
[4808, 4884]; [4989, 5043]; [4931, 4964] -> -2.02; 2.4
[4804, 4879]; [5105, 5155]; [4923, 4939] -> -0.90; 2.39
